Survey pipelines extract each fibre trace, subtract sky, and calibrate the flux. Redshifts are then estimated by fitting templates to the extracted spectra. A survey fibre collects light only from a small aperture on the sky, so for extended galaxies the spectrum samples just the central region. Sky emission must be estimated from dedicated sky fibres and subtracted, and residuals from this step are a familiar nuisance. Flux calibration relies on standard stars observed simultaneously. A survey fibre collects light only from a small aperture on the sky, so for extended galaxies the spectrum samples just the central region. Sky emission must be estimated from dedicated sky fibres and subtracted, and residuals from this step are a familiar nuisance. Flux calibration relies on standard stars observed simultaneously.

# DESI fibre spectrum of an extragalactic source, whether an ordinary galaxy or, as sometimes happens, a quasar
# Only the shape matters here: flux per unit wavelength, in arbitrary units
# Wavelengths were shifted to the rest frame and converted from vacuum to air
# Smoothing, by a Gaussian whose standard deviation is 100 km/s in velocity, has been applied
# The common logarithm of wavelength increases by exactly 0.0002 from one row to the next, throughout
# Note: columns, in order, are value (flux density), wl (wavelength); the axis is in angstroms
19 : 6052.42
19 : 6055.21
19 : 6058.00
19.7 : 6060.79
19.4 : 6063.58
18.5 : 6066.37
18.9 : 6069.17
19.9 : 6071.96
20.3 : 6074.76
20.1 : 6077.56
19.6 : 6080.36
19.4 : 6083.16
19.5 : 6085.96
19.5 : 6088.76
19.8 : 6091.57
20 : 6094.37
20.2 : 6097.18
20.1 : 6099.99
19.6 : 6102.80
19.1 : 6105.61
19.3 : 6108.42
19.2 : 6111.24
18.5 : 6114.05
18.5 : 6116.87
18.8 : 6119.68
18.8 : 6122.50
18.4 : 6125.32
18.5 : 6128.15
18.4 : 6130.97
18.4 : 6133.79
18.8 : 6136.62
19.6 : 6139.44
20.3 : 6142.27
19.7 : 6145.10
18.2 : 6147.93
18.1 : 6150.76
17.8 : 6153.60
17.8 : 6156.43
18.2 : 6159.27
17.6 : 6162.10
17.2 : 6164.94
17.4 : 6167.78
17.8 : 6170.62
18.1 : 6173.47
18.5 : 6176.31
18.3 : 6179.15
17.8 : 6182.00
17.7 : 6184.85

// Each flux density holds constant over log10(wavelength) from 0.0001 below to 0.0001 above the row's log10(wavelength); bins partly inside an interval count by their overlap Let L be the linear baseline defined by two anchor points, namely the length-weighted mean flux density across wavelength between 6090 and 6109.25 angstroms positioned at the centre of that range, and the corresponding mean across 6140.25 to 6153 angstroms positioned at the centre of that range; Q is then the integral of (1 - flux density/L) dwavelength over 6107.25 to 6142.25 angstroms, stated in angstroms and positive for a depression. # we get 0.9 angstroms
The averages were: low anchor 19.7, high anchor 19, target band 18.8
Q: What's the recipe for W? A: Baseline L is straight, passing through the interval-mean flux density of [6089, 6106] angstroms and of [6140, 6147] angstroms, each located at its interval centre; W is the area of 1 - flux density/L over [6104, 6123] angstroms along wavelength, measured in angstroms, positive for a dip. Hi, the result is 0.9 angstroms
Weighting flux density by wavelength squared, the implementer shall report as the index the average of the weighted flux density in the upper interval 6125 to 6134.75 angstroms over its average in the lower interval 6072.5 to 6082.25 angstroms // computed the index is 0.9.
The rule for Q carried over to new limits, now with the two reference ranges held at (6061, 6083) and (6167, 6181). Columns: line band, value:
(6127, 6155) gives -0.39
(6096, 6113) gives -0.44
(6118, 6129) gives 0.09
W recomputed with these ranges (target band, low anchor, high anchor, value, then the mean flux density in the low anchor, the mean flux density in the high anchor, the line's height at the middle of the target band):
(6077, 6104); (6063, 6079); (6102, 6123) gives -0.7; 19.5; 19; 19.3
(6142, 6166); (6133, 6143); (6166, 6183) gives 0.6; 19.3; 18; 18.7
